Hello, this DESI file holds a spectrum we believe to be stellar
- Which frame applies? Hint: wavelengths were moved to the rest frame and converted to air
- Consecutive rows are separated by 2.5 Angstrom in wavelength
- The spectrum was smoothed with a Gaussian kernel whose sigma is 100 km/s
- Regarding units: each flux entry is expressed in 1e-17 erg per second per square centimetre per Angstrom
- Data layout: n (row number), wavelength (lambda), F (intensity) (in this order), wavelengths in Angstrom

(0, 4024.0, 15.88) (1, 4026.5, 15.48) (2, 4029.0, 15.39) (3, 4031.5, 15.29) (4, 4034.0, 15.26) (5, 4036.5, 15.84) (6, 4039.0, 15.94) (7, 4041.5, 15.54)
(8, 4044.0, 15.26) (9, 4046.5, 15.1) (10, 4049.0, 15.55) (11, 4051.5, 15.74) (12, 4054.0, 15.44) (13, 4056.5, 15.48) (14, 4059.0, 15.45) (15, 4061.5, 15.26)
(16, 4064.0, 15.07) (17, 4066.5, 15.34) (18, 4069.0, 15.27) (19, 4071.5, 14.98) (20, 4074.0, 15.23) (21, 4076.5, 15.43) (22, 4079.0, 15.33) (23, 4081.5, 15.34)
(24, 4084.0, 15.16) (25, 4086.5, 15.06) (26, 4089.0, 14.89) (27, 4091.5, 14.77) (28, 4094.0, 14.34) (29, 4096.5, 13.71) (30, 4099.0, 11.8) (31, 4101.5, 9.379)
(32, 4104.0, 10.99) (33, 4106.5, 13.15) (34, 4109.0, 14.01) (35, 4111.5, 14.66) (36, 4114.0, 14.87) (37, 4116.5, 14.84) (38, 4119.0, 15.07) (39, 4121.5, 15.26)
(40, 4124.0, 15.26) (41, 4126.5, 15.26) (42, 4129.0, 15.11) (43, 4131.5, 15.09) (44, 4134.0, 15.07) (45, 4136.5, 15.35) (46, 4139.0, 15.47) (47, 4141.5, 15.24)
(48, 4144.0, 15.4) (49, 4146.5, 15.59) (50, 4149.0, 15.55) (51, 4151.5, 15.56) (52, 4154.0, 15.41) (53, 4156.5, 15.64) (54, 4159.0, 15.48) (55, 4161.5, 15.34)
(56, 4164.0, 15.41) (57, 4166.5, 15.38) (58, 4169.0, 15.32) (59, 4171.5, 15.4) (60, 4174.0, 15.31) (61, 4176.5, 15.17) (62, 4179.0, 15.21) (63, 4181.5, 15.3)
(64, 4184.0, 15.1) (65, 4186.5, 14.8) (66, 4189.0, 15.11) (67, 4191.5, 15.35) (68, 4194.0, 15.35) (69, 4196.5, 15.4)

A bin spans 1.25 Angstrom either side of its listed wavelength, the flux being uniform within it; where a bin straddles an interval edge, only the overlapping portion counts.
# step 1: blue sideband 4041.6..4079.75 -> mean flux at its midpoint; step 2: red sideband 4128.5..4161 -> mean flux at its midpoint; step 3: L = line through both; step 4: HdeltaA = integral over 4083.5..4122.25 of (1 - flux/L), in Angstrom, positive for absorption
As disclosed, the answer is 3.9 Angstrom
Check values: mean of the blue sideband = 15.3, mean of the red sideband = 15.4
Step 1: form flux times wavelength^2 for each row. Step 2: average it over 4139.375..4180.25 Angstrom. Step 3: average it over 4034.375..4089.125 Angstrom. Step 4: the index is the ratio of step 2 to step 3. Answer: 1.05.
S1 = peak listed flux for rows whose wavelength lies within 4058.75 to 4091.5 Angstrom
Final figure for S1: 15.45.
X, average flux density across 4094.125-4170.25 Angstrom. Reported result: 14.7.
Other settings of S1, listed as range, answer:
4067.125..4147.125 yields 15.59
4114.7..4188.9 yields 15.64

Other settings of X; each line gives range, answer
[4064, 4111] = 14.2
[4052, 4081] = 15.3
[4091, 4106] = 12.4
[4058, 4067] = 15.3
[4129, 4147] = 15.3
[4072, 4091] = 15.2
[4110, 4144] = 15.1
